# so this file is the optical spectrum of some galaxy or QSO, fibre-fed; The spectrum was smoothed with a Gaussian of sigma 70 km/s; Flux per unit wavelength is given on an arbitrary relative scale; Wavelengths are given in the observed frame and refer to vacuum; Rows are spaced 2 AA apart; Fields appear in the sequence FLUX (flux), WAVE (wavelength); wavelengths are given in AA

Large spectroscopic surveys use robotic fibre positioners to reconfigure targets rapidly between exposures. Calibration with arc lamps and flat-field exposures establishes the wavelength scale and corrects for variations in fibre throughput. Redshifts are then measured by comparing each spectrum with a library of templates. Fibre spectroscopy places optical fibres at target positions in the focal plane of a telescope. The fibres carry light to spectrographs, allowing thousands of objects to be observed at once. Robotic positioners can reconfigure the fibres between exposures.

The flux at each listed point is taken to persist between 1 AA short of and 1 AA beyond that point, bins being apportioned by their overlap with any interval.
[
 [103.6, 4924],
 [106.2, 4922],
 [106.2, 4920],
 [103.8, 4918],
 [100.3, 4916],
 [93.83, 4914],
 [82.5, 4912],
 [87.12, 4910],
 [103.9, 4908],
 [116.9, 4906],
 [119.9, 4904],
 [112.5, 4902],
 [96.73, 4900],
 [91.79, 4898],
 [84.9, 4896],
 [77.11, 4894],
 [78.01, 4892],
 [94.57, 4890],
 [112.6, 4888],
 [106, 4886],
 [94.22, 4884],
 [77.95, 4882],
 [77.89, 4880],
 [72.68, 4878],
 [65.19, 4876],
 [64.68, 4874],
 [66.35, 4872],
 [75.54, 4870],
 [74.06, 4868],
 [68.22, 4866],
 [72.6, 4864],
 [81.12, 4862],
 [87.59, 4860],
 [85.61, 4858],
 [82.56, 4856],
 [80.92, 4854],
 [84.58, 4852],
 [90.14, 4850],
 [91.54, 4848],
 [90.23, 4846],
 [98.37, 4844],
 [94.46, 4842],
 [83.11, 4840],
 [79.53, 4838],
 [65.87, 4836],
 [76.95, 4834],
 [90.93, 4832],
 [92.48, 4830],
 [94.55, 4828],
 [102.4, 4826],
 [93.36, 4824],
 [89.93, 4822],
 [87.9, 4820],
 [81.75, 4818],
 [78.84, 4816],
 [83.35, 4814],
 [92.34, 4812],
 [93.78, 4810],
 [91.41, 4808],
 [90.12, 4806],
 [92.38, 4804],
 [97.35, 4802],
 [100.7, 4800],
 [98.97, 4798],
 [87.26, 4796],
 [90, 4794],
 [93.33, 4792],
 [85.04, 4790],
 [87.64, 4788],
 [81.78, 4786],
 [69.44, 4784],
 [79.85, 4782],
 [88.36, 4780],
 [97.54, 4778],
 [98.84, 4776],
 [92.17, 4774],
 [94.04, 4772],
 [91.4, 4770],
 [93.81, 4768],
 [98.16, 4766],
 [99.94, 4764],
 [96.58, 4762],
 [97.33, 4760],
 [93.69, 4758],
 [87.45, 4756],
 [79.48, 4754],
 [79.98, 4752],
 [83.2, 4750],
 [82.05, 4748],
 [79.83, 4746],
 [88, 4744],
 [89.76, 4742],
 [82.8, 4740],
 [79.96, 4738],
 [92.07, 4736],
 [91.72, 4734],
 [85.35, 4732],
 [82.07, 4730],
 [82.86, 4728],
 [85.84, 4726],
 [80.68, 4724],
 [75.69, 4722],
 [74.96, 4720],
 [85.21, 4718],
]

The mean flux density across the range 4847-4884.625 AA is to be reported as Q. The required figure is 78.4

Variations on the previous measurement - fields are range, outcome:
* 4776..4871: 86.8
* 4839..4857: 88.4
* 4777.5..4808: 89.3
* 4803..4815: 90.6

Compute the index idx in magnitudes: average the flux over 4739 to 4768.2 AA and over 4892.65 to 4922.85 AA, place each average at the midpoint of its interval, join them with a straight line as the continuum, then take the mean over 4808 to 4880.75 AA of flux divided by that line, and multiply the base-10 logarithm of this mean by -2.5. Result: 0.137 mag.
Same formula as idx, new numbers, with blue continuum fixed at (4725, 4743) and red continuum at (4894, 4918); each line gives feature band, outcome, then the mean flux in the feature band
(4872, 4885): 0.28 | 74.7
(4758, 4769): -0.10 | 96.8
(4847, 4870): 0.17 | 81.5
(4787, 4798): 0.01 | 89.6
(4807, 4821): 0.06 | 87.1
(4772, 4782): -0.05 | 92.8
